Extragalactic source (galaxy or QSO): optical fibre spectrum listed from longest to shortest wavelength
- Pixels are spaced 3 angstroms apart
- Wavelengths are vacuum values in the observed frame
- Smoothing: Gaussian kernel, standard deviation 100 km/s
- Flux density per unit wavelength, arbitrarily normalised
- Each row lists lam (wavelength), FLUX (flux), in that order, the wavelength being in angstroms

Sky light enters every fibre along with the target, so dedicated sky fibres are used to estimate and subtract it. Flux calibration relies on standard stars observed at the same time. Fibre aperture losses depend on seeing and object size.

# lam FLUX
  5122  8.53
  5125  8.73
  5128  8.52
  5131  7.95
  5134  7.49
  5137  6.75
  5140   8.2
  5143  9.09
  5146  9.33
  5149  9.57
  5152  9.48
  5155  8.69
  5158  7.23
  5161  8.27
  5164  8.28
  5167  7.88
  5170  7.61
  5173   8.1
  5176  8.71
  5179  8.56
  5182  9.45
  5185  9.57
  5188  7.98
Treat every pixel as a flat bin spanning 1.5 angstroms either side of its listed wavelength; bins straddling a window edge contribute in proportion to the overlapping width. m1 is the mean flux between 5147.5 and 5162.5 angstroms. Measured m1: 8.65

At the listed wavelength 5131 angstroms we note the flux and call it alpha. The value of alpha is 7.95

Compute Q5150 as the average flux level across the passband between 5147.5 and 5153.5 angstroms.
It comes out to 9.53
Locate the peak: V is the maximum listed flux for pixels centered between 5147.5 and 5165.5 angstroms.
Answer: 9.57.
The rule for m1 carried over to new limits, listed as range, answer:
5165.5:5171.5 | 7.75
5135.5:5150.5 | 8.59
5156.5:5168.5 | 7.91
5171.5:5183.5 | 8.71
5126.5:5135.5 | 7.99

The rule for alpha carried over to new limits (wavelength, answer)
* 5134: 7.49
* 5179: 8.56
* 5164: 8.28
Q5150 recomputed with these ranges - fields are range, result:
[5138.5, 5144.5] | 8.64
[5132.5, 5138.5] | 7.12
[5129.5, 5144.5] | 7.9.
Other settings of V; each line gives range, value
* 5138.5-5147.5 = 9.33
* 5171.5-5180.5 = 8.71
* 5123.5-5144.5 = 9.09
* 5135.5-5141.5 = 8.2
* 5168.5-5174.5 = 8.1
